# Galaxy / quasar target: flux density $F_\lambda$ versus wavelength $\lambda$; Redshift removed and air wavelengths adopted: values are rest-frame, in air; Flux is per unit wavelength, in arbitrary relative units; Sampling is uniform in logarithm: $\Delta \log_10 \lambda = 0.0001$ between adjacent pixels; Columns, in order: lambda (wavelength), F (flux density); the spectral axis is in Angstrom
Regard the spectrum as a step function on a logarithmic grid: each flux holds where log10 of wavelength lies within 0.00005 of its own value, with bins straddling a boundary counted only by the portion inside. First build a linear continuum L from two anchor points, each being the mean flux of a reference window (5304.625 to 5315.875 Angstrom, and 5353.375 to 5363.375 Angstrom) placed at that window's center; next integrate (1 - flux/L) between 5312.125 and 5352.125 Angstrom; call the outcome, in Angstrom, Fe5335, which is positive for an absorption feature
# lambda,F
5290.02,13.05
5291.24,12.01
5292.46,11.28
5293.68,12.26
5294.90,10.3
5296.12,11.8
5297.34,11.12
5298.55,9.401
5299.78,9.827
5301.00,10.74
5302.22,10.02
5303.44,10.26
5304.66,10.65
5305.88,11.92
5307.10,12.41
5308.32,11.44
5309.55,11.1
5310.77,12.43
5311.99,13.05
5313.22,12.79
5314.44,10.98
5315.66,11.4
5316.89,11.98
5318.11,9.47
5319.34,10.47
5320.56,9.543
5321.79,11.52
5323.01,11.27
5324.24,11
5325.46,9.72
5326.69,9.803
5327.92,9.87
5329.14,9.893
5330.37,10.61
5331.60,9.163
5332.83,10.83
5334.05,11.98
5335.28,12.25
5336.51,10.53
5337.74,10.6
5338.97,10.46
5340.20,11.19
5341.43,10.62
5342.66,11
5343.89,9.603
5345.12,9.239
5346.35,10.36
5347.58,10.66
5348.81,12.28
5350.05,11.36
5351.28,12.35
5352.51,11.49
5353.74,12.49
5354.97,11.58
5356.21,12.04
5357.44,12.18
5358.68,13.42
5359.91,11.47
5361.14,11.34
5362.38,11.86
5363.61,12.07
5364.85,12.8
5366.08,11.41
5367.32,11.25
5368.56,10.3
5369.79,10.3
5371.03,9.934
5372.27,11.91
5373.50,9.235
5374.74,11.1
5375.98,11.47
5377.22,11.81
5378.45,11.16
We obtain 3.9 Angstrom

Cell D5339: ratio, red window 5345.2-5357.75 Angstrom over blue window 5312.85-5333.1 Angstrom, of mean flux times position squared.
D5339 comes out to 1.11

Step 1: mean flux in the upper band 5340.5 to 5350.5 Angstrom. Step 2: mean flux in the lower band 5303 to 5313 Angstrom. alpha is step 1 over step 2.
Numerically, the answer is 0.9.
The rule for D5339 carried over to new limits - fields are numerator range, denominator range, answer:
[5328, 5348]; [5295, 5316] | 0.95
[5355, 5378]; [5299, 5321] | 1.05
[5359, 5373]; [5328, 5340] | 1.08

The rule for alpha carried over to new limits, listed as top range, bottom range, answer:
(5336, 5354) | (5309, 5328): 0.99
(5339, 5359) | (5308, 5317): 0.95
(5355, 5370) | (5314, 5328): 1.11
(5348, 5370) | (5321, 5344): 1.11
